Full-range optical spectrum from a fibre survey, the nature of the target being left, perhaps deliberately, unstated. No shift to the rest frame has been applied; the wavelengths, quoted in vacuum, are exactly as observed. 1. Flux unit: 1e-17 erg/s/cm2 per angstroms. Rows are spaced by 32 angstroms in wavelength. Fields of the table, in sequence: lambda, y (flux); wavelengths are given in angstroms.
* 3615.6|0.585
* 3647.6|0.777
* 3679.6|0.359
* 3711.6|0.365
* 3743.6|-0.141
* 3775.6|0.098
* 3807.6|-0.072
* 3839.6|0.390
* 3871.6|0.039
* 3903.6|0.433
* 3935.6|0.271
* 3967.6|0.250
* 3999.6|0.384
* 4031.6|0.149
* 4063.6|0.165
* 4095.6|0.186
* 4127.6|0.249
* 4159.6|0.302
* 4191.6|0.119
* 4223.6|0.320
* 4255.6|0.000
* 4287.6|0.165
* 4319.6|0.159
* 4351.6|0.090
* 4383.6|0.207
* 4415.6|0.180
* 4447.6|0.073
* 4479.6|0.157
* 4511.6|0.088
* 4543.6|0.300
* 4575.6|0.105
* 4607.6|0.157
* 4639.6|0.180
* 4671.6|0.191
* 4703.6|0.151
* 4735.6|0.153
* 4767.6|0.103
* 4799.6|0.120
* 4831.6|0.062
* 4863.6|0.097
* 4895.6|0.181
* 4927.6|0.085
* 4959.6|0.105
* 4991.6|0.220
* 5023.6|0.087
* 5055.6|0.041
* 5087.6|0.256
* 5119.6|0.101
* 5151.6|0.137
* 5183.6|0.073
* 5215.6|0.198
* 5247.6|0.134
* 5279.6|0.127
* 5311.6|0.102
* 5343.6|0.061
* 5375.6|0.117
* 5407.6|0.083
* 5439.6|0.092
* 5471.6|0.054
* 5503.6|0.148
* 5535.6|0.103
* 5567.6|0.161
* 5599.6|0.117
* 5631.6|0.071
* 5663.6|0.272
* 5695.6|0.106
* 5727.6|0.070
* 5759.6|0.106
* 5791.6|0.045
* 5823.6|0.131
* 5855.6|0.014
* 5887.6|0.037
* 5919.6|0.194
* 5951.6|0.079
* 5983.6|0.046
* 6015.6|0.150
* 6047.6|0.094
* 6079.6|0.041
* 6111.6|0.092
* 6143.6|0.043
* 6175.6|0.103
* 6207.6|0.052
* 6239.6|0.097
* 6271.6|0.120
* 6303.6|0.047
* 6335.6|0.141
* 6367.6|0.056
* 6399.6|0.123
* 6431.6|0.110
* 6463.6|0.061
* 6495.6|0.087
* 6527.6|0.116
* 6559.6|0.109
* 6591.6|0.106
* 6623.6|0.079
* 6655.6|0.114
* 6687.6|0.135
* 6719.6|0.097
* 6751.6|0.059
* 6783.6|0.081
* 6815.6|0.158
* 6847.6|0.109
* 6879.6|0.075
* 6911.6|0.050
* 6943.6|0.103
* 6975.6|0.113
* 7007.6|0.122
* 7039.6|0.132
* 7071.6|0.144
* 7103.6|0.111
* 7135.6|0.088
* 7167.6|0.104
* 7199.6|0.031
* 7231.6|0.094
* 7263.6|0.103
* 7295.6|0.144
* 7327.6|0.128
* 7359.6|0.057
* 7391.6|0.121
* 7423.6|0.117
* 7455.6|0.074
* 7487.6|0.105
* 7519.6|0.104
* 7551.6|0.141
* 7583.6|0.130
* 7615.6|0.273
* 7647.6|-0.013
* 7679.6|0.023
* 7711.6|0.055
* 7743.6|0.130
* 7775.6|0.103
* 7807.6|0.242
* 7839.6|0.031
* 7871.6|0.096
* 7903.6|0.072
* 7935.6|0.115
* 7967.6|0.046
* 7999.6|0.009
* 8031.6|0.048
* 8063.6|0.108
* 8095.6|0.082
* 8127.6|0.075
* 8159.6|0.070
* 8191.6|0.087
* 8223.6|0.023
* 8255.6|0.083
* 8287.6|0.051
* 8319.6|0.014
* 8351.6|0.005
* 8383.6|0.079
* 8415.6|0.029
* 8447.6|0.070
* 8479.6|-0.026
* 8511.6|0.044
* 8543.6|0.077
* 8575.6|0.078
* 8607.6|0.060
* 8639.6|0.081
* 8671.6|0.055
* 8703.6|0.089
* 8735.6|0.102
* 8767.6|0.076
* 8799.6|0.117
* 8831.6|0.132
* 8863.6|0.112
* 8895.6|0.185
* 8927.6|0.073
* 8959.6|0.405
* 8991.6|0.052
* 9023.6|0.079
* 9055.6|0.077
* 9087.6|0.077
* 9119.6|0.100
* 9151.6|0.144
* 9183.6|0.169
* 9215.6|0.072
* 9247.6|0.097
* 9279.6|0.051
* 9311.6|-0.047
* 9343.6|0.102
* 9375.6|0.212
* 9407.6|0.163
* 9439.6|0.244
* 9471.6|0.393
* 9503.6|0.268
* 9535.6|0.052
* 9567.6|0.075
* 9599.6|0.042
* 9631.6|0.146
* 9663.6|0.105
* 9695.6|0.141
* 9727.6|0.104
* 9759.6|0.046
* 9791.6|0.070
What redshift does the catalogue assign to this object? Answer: 1.405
